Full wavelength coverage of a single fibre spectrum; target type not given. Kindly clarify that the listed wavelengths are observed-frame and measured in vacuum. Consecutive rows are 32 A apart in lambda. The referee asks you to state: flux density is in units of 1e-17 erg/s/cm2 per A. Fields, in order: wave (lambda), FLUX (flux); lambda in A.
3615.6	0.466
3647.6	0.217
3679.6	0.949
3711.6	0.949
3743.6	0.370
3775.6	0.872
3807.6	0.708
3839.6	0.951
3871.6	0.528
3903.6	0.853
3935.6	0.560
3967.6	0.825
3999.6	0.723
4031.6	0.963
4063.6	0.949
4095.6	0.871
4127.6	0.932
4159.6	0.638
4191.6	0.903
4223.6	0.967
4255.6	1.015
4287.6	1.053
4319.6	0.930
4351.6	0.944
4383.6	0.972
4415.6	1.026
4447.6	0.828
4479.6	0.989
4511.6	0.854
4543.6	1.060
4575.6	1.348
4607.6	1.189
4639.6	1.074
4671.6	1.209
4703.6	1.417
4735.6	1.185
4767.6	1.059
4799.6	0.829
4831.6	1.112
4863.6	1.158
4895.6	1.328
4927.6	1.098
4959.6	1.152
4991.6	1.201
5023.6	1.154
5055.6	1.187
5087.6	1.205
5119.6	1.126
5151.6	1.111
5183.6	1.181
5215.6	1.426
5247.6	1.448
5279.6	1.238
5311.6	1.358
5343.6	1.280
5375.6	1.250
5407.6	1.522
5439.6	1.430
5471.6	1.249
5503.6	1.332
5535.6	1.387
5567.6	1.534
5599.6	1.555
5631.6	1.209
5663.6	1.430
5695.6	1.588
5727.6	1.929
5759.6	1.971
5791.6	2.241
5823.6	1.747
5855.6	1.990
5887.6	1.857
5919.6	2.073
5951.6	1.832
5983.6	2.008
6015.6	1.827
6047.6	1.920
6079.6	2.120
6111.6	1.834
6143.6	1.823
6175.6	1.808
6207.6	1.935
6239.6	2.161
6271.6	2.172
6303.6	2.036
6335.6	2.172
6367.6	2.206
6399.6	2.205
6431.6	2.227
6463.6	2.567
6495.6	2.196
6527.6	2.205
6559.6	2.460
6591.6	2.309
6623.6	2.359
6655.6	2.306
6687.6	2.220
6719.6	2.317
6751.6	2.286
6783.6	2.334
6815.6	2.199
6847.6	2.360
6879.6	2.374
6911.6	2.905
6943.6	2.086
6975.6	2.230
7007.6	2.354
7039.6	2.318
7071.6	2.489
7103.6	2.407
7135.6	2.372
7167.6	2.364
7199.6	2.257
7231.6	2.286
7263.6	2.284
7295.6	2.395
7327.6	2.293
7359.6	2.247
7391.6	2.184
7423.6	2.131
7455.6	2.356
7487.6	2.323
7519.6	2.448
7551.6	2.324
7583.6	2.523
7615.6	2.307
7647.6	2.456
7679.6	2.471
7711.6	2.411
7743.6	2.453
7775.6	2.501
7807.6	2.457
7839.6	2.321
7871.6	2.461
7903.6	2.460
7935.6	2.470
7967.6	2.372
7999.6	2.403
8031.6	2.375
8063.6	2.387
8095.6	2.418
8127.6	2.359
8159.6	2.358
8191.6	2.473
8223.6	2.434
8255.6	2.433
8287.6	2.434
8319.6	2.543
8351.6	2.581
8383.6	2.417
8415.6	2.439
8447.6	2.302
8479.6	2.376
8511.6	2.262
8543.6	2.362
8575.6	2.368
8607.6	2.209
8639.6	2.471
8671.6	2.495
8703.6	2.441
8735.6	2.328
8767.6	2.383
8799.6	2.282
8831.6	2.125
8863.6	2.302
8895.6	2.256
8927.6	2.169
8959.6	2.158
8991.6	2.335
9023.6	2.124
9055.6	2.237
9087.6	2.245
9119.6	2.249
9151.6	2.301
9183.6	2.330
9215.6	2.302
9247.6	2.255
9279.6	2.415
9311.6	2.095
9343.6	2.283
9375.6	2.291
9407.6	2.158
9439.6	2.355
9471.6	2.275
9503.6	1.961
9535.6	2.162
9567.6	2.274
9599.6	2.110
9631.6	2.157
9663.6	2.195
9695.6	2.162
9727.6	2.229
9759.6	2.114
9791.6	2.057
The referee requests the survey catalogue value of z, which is 0.43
